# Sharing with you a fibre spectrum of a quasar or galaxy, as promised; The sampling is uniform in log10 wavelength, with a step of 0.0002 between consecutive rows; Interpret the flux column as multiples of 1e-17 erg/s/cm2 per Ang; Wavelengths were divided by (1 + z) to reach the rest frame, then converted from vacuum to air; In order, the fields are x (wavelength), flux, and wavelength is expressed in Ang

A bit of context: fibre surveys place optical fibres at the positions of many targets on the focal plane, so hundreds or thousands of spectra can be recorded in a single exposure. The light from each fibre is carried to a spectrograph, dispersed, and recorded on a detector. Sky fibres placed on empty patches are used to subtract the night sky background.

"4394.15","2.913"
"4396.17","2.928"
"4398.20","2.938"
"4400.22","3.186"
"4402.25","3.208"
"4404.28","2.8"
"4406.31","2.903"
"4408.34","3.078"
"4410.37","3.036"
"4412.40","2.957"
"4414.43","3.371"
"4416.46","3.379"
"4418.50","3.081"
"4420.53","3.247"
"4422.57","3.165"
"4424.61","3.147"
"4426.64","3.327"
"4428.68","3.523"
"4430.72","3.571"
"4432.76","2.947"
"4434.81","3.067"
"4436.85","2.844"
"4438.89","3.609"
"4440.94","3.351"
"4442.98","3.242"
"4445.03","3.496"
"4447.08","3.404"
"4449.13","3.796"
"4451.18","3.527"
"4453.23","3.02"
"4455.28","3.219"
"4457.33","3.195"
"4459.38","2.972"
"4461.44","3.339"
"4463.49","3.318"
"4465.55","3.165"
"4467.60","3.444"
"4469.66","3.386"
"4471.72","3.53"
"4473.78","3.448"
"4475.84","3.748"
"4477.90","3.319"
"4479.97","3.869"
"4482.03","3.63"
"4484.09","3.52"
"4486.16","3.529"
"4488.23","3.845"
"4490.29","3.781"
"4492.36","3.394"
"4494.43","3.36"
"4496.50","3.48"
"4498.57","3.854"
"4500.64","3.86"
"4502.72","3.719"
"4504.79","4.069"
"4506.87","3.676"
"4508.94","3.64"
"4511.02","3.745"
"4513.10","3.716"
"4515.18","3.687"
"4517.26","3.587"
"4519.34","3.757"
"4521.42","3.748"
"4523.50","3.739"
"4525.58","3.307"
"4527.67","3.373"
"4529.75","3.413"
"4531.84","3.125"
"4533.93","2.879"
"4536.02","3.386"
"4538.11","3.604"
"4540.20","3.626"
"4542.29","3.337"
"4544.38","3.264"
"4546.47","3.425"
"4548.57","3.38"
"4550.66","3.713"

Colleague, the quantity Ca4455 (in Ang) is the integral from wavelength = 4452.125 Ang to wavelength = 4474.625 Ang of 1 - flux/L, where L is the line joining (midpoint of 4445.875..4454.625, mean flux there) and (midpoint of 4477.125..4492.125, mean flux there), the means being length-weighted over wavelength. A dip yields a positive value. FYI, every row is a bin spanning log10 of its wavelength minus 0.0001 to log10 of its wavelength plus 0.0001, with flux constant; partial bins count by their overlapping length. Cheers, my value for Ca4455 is 1.49 Ang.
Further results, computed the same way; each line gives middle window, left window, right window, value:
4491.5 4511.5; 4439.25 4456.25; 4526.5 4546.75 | -1.9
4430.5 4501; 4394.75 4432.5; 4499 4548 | -1.7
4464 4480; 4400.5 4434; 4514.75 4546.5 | -0.7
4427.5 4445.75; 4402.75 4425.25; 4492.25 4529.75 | -0.3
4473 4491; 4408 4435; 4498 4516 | -0.1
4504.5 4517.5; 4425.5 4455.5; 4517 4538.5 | -1.2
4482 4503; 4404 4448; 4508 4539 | -1.3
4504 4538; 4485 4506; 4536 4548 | 0.0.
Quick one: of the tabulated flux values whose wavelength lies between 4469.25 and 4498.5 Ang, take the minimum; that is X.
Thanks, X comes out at 3.319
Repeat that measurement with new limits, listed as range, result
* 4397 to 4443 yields 2.8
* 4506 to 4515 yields 3.64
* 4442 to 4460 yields 2.972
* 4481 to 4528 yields 3.307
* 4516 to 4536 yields 2.879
